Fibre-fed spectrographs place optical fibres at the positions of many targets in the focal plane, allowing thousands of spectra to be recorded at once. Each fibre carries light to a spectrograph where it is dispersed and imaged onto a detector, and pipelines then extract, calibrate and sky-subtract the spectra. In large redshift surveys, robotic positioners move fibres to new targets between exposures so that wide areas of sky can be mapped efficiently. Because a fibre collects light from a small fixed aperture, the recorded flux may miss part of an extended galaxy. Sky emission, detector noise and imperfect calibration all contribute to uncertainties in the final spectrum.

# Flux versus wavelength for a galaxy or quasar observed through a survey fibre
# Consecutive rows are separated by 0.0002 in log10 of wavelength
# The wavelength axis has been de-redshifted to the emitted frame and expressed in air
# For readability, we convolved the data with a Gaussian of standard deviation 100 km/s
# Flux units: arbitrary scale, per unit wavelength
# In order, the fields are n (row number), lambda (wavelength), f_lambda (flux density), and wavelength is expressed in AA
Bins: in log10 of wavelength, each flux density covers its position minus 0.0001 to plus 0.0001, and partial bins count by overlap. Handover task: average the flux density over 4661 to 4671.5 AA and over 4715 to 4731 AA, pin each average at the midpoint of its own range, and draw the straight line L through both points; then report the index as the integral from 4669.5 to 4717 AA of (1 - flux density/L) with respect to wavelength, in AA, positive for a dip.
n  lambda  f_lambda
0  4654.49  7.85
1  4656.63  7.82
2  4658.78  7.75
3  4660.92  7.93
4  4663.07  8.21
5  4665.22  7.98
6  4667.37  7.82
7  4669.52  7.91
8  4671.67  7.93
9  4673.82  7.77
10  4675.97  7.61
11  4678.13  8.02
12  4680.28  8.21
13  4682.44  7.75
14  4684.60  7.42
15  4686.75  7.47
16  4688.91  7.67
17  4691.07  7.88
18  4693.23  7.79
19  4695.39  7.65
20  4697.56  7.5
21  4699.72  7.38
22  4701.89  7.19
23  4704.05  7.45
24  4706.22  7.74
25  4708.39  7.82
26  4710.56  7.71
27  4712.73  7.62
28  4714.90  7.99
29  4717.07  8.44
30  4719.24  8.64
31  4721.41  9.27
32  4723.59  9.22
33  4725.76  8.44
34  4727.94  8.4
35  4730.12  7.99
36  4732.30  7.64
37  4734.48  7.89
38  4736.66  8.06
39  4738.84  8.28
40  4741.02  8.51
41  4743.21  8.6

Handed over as 3.16 AA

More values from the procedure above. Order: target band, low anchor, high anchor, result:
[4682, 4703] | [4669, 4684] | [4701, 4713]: 0.4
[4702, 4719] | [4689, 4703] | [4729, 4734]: -0.3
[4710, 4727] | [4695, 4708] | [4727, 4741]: -1.4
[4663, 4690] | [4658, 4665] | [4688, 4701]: 0.0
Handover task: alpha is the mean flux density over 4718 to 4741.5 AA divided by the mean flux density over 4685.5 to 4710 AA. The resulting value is 1.1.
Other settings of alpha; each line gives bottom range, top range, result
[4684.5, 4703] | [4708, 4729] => 1.11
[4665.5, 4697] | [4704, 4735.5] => 1.05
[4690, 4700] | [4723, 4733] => 1.09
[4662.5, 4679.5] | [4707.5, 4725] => 1.06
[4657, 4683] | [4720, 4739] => 1.06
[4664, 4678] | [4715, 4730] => 1.10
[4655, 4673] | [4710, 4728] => 1.07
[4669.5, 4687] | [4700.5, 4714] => 0.97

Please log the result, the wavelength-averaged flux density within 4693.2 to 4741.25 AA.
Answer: 8.02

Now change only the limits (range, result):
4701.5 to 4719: 7.81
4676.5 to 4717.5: 7.71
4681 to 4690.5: 7.62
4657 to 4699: 7.8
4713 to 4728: 8.59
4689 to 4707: 7.57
